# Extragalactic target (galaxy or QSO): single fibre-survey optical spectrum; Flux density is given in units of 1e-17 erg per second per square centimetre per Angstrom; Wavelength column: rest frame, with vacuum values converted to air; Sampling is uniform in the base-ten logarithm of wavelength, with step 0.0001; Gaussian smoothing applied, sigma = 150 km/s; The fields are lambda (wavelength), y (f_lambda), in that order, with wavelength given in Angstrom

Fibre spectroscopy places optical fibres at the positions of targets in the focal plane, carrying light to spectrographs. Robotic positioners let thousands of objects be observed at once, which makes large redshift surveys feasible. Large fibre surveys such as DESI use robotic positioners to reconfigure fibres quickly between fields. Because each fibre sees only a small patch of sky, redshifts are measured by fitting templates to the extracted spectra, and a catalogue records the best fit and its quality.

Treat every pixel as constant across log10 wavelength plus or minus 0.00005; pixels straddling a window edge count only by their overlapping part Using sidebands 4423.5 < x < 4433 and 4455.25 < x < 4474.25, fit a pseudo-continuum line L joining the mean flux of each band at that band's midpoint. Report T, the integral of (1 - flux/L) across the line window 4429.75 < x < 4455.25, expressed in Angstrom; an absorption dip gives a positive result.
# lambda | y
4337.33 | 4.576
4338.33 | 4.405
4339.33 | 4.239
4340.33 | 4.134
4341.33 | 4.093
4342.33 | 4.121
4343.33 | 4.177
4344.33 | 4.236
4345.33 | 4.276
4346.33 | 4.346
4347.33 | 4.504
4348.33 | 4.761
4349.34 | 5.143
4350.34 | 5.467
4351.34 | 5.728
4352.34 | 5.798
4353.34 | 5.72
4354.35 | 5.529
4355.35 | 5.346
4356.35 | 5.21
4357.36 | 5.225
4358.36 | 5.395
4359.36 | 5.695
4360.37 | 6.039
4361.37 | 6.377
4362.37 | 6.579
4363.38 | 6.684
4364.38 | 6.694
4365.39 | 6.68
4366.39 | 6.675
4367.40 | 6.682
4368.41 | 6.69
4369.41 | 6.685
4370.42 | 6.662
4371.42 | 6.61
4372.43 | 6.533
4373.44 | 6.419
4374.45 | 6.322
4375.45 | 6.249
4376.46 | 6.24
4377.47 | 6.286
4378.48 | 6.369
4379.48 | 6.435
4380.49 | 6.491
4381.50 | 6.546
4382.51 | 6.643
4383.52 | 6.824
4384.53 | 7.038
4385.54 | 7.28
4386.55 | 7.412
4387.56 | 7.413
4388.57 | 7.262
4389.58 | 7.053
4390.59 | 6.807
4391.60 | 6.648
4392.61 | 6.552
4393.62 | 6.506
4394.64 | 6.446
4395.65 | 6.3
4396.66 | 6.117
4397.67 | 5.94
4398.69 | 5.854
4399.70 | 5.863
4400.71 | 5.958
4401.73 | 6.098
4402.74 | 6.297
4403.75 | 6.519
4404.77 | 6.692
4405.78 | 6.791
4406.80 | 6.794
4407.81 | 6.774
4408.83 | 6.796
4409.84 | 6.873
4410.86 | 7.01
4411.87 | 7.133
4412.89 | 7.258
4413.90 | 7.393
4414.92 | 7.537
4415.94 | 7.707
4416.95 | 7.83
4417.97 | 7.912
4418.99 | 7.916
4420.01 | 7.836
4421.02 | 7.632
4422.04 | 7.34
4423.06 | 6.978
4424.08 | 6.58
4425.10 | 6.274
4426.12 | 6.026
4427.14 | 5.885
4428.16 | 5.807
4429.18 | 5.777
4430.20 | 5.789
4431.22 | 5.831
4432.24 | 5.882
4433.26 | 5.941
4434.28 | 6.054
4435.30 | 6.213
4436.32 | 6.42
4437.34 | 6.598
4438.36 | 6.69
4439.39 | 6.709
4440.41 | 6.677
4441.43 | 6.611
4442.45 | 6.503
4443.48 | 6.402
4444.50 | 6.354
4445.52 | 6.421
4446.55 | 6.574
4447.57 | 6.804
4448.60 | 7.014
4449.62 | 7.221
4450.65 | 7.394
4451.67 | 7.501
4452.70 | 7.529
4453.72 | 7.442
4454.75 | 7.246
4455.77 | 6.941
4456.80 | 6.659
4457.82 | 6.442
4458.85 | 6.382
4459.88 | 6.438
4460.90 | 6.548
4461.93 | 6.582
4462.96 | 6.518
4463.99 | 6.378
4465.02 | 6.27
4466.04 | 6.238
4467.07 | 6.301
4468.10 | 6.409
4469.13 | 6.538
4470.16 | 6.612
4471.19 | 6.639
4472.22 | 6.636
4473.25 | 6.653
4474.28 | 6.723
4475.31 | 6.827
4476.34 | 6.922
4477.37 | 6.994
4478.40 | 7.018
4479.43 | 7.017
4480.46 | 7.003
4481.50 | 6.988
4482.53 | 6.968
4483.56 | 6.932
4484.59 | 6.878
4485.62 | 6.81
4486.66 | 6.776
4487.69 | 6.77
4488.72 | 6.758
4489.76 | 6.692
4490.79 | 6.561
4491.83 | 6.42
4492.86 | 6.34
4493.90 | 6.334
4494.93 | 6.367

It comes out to -1.79 Angstrom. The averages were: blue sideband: 5.99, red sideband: 6.52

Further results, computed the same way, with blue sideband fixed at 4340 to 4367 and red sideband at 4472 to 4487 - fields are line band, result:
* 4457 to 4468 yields 0.4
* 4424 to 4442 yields 0.4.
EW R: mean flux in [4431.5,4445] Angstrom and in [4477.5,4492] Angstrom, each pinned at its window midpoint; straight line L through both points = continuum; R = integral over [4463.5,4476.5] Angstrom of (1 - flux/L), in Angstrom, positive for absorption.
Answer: 0.3 Angstrom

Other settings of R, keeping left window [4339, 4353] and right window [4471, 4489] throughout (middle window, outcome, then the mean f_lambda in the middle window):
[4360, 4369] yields -2.9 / 6.58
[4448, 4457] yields -1.2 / 7.23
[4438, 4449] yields -0.6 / 6.6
